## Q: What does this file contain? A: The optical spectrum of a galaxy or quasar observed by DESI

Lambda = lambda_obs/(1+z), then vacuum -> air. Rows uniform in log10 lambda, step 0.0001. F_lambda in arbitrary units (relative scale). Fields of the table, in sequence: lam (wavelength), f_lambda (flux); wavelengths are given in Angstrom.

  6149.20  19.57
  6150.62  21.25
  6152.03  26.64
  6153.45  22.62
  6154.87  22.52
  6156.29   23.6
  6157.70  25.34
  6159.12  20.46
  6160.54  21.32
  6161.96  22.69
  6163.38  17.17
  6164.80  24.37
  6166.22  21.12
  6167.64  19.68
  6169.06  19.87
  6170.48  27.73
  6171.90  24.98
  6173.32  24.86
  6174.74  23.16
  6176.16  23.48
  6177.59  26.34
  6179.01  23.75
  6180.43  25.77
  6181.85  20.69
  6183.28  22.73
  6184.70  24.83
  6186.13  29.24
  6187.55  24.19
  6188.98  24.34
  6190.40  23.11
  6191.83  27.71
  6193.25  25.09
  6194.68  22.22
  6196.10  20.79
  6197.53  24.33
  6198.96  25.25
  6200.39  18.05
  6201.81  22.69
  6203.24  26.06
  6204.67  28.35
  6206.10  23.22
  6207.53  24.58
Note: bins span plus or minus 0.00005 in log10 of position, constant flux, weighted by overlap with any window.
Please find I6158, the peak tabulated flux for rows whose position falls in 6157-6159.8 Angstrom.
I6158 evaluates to 25.34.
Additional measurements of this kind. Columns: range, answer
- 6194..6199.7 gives 25.25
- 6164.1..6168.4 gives 24.37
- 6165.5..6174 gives 27.73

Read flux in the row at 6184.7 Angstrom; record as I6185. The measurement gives 24.83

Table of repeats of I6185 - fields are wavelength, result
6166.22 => 21.12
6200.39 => 18.05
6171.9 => 24.98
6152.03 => 26.64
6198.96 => 25.25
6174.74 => 23.16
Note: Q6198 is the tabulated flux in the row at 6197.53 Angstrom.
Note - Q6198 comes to 24.33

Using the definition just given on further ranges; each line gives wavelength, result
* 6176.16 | 23.48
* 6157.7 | 25.34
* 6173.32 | 24.86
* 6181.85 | 20.69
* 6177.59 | 26.34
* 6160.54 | 21.32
